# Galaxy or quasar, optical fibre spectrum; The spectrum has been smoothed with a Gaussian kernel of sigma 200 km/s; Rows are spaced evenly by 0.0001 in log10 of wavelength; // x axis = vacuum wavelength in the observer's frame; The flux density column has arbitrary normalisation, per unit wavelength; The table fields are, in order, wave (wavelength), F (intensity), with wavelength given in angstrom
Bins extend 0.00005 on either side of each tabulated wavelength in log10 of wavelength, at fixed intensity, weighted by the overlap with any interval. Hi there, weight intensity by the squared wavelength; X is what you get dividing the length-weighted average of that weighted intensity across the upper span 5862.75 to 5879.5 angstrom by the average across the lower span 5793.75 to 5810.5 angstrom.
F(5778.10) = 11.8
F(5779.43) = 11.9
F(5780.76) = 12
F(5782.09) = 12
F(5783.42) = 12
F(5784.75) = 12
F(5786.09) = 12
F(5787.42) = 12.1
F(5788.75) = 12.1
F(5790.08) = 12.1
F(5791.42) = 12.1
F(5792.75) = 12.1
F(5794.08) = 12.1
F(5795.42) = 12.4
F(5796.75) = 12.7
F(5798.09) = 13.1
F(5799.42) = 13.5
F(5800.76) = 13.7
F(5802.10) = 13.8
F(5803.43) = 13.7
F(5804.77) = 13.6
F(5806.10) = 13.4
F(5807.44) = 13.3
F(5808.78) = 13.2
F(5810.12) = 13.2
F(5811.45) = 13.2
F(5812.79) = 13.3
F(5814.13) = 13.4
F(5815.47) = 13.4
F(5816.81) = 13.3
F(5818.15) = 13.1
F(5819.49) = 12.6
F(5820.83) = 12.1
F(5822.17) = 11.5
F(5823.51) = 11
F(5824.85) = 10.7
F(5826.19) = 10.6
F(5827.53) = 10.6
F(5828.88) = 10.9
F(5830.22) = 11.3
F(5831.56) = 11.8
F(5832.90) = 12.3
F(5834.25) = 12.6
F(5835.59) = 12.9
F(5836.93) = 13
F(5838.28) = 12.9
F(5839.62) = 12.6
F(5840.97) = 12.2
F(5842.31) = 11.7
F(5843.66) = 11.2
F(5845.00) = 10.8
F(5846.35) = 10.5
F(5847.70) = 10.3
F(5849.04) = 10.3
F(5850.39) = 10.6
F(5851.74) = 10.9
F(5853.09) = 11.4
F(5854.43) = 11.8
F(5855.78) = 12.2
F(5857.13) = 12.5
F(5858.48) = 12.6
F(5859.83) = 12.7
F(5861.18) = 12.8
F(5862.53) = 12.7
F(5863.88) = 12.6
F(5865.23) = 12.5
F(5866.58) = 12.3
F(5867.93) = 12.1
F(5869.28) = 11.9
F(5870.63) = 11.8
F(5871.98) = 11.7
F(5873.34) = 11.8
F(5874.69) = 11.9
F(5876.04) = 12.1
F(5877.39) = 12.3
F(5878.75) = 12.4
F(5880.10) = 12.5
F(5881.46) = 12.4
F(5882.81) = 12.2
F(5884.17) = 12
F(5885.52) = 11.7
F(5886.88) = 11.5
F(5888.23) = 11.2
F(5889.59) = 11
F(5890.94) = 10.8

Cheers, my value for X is 0.94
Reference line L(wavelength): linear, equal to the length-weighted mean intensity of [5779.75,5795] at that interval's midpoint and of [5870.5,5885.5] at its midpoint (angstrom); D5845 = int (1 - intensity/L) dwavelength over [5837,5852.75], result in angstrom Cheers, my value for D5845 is 1.0 angstrom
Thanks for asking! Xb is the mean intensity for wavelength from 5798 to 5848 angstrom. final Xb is 12.4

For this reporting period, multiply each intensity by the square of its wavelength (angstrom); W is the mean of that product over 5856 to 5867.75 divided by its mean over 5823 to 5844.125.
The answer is 1.1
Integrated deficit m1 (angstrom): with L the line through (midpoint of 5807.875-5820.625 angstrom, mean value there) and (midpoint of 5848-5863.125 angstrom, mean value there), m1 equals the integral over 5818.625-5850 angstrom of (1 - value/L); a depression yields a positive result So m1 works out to 2.3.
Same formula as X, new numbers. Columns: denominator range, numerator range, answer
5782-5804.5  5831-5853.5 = 0.94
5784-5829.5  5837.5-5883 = 0.97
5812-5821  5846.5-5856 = 0.85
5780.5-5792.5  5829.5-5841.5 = 1.05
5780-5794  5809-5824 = 1.07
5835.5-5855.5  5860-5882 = 1.07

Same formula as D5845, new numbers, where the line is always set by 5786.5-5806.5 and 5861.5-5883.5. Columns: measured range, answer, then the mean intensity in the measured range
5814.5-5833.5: 1.17 angstrom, 11.8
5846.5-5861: 0.96 angstrom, 11.5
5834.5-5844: 0.05 angstrom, 12.4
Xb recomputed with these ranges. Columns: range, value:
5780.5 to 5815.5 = 12.8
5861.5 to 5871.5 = 12.3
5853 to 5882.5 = 12.2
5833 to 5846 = 12.2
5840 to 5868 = 11.7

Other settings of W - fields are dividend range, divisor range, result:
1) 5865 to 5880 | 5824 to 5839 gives 1.04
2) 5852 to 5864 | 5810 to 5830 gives 1.03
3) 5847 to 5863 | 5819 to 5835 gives 1.03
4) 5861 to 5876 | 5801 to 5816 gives 0.93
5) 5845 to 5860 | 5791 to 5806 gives 0.89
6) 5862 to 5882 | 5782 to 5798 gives 1.03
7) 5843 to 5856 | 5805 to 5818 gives 0.83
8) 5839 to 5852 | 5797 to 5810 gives 0.84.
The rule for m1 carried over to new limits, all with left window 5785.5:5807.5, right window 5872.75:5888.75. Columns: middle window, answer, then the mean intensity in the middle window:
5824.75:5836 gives 0.9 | 11.5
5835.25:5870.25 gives 1.0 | 11.9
